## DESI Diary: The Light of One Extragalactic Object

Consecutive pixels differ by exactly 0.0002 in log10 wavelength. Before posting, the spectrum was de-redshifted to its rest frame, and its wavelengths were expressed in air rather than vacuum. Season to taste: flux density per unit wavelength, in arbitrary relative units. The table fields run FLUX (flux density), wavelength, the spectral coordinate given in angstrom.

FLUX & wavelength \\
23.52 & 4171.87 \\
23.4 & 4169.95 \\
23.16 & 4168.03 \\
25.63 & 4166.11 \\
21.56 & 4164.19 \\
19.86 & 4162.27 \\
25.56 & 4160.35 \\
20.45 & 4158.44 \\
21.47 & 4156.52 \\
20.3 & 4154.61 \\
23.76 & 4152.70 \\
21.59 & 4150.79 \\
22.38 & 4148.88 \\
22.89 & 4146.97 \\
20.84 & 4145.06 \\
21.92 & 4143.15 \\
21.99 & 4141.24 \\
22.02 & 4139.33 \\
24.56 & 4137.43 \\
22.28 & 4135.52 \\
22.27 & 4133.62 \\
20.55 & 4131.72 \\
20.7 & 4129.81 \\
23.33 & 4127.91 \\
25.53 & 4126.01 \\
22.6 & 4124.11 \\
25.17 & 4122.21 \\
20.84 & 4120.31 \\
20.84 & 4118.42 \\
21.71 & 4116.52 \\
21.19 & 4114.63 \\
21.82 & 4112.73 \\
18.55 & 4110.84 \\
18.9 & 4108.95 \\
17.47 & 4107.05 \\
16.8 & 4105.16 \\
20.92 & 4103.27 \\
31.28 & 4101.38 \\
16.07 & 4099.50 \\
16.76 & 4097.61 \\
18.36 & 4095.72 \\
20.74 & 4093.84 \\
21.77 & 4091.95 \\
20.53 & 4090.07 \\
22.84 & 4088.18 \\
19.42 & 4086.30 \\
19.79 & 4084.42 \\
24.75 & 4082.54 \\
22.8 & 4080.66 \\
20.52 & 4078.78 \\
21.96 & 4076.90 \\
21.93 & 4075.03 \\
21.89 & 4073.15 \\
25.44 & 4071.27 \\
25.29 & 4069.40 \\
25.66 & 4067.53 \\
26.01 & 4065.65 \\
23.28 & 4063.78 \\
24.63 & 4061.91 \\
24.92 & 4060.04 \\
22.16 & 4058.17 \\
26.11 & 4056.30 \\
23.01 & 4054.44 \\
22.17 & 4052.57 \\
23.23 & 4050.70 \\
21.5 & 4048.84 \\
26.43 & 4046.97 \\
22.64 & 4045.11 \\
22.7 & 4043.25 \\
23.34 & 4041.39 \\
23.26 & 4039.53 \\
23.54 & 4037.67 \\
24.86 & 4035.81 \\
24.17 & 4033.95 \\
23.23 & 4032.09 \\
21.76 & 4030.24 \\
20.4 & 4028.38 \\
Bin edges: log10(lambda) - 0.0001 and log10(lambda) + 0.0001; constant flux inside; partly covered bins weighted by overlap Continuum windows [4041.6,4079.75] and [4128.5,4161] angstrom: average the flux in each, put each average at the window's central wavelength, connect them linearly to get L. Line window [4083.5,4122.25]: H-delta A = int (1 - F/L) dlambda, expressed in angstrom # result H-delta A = 4.0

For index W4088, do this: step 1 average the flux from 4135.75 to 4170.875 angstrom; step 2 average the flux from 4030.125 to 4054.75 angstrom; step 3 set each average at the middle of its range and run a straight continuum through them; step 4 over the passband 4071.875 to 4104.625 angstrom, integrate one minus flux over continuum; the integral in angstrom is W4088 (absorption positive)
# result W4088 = 2.4 angstrom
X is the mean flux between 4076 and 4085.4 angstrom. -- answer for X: 21.9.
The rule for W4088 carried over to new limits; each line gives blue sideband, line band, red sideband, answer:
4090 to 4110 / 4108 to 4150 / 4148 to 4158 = -1.95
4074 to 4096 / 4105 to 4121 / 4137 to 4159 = 1.28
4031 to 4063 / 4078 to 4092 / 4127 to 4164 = 0.89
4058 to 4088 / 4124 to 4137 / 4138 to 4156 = -0.15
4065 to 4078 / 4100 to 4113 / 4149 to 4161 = 1.45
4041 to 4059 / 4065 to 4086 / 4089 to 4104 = -1.09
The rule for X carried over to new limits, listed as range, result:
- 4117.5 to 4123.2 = 22.3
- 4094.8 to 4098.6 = 17.5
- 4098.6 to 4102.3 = 23.8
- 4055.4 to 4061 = 24.4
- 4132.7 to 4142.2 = 22.6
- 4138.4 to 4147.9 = 21.9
